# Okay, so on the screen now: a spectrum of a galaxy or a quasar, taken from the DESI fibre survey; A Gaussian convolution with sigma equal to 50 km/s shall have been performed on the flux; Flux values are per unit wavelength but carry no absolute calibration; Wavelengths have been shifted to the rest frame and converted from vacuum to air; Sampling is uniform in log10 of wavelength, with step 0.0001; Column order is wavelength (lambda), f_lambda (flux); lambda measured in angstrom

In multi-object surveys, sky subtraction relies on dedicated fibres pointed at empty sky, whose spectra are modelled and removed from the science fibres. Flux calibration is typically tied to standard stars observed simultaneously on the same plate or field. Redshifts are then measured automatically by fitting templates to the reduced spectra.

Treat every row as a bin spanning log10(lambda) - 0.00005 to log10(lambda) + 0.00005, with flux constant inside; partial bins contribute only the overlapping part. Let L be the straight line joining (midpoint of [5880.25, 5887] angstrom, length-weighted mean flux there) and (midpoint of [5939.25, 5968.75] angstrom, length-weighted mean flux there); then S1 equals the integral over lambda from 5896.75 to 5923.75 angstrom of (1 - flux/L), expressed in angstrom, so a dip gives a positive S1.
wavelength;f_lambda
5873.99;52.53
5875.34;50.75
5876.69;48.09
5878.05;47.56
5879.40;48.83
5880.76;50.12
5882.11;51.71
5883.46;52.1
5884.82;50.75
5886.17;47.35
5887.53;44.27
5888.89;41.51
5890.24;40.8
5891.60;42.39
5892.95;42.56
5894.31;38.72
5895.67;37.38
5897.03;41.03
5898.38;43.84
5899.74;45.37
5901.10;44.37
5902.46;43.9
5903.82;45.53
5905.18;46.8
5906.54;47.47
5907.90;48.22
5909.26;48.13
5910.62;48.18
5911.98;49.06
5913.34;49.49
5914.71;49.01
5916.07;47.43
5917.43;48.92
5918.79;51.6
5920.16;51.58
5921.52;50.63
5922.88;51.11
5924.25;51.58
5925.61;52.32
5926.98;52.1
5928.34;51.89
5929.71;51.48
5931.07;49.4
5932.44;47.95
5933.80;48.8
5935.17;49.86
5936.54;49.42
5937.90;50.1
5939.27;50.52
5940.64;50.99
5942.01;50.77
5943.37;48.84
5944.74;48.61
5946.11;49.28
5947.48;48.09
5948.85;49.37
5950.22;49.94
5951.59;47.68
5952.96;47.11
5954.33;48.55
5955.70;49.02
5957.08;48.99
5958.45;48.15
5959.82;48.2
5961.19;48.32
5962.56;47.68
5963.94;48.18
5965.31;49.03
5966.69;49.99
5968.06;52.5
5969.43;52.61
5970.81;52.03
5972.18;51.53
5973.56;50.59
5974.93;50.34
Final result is 1.15 angstrom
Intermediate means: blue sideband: 50.3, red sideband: 49.1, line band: 47.7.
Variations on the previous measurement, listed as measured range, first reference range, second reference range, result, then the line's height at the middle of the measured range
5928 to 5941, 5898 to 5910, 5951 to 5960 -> -0.72 angstrom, 47.3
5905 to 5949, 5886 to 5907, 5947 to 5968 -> -3.64 angstrom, 45.9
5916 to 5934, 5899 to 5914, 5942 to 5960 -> -1.12 angstrom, 47.7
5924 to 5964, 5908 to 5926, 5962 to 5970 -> 0.39 angstrom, 49.9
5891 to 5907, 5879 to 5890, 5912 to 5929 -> 1.90 angstrom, 49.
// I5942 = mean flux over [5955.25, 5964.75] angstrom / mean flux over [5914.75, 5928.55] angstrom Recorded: 1.0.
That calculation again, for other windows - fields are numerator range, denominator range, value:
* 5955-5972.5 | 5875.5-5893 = 1.06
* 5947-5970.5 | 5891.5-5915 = 1.09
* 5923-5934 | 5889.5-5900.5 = 1.22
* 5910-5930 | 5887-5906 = 1.18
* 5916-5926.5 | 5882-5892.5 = 1.11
